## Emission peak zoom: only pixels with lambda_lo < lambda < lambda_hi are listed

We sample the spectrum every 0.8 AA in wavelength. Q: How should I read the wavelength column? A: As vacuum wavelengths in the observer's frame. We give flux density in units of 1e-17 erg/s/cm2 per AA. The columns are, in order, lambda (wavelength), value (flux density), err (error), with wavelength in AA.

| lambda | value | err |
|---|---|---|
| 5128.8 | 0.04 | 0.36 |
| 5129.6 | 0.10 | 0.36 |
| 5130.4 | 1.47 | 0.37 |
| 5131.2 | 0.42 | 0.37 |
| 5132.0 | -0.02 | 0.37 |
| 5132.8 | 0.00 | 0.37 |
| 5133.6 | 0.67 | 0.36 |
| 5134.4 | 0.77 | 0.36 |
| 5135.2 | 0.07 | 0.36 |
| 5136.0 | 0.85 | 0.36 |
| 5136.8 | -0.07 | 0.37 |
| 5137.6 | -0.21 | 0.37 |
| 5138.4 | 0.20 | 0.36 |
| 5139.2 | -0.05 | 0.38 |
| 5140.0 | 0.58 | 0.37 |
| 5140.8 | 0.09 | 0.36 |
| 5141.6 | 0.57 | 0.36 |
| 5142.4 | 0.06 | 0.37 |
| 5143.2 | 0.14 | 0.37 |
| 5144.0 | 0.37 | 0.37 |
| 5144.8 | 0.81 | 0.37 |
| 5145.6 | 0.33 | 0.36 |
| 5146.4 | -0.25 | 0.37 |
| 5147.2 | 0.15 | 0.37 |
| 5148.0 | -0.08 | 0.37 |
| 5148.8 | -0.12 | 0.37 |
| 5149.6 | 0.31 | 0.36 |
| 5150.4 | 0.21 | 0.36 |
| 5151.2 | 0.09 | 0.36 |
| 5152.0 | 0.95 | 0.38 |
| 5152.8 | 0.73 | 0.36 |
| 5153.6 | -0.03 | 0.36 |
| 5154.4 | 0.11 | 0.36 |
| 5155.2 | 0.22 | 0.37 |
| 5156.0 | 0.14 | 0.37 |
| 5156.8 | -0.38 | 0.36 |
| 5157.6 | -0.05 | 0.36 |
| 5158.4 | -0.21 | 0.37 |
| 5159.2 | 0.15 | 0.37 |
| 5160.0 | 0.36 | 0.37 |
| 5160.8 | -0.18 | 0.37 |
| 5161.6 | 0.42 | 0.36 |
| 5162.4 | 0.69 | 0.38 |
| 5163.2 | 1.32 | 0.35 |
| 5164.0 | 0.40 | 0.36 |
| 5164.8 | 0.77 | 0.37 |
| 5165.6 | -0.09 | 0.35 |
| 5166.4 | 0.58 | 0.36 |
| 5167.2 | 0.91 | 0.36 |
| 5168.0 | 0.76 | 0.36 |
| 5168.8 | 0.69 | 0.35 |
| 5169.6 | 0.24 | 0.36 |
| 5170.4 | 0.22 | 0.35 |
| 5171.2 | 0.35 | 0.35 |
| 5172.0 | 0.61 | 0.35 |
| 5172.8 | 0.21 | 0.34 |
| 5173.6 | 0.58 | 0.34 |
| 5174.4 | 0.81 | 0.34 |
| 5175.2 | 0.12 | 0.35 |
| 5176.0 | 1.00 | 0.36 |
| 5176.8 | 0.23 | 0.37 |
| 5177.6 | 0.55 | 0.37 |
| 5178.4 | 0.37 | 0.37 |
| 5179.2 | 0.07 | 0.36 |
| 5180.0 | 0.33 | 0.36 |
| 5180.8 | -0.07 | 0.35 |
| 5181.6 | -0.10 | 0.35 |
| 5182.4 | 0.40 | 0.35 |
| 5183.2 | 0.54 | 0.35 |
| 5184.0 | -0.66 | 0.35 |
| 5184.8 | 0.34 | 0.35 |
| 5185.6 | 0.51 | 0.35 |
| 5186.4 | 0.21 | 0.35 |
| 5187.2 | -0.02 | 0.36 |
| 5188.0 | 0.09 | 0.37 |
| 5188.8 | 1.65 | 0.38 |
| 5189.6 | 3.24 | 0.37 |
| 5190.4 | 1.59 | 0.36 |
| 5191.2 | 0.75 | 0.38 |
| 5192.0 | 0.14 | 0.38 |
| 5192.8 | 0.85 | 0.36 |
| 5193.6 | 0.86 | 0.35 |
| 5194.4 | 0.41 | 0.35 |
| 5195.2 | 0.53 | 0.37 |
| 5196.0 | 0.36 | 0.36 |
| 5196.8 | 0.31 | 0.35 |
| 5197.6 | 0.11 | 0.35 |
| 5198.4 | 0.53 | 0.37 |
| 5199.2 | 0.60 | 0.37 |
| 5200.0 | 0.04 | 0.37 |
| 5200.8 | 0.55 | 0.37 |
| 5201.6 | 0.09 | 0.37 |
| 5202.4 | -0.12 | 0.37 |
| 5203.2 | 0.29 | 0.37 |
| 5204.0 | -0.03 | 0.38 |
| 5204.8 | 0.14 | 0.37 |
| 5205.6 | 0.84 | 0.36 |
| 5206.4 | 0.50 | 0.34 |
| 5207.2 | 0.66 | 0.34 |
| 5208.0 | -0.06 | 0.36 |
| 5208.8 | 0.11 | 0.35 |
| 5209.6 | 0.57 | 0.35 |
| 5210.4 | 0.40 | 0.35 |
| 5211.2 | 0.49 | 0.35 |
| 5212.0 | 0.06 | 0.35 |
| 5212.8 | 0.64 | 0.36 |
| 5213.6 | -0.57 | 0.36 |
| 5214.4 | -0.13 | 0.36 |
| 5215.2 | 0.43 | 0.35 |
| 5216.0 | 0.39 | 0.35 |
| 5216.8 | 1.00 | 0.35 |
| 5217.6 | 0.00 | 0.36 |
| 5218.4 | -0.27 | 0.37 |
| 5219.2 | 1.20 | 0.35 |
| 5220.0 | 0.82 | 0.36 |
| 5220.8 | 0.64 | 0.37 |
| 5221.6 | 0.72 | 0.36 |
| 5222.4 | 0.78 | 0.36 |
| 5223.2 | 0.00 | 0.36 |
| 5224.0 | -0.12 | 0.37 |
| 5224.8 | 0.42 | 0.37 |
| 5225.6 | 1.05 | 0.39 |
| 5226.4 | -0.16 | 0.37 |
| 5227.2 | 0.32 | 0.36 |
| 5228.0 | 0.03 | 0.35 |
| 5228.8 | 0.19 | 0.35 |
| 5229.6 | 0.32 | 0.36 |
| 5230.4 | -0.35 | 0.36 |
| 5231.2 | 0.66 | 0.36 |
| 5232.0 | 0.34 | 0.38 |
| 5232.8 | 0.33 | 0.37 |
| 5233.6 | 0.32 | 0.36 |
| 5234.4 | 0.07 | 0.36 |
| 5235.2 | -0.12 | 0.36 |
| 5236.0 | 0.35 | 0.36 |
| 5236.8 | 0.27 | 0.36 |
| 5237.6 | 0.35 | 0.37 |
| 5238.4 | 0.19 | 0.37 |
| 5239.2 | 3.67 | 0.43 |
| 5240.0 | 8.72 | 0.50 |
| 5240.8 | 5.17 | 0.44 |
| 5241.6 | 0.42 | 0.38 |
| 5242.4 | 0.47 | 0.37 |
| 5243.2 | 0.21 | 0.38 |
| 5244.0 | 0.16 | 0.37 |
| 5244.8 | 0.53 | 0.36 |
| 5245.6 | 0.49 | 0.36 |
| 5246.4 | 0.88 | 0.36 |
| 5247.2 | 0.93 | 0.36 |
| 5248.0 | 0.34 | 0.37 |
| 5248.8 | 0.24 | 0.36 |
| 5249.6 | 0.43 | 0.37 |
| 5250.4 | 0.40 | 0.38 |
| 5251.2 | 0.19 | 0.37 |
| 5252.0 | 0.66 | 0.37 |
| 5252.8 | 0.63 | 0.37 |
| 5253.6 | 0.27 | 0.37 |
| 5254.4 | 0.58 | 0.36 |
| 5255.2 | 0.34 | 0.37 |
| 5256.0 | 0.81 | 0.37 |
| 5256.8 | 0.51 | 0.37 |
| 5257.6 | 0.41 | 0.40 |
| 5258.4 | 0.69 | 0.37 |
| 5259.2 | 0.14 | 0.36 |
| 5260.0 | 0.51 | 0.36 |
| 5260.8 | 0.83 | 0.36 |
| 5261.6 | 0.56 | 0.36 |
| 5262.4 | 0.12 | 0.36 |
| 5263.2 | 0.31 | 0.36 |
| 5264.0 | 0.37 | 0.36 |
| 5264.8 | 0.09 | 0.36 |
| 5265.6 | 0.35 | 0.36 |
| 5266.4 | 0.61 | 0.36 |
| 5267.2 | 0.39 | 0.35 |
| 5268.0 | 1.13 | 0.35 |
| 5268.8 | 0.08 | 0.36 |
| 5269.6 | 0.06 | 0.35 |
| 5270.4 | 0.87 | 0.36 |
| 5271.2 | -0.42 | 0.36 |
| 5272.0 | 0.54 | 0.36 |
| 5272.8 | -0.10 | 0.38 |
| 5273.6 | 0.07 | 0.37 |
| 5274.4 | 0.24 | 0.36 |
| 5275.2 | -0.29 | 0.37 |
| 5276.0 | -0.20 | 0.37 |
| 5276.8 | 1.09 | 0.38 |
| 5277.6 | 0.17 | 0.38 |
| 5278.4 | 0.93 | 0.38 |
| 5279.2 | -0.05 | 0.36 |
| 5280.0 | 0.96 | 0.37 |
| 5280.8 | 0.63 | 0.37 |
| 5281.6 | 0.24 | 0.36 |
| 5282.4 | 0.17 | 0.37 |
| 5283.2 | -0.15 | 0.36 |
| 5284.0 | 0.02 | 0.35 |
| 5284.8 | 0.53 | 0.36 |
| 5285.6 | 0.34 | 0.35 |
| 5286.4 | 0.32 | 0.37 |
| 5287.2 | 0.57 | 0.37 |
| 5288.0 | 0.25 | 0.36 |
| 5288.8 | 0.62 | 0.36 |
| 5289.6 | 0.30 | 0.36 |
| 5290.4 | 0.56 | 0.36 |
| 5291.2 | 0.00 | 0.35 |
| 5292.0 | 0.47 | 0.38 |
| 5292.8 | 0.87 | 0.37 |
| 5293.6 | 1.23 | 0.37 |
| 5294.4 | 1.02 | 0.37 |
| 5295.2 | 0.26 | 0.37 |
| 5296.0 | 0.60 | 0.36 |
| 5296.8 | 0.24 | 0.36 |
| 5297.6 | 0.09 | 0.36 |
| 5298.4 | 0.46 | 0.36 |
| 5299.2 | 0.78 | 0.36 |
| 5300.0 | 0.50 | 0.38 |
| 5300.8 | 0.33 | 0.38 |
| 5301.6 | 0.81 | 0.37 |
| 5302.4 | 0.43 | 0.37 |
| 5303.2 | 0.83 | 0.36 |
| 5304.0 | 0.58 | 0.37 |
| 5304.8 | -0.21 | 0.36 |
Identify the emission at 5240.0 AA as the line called [O III] 5007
